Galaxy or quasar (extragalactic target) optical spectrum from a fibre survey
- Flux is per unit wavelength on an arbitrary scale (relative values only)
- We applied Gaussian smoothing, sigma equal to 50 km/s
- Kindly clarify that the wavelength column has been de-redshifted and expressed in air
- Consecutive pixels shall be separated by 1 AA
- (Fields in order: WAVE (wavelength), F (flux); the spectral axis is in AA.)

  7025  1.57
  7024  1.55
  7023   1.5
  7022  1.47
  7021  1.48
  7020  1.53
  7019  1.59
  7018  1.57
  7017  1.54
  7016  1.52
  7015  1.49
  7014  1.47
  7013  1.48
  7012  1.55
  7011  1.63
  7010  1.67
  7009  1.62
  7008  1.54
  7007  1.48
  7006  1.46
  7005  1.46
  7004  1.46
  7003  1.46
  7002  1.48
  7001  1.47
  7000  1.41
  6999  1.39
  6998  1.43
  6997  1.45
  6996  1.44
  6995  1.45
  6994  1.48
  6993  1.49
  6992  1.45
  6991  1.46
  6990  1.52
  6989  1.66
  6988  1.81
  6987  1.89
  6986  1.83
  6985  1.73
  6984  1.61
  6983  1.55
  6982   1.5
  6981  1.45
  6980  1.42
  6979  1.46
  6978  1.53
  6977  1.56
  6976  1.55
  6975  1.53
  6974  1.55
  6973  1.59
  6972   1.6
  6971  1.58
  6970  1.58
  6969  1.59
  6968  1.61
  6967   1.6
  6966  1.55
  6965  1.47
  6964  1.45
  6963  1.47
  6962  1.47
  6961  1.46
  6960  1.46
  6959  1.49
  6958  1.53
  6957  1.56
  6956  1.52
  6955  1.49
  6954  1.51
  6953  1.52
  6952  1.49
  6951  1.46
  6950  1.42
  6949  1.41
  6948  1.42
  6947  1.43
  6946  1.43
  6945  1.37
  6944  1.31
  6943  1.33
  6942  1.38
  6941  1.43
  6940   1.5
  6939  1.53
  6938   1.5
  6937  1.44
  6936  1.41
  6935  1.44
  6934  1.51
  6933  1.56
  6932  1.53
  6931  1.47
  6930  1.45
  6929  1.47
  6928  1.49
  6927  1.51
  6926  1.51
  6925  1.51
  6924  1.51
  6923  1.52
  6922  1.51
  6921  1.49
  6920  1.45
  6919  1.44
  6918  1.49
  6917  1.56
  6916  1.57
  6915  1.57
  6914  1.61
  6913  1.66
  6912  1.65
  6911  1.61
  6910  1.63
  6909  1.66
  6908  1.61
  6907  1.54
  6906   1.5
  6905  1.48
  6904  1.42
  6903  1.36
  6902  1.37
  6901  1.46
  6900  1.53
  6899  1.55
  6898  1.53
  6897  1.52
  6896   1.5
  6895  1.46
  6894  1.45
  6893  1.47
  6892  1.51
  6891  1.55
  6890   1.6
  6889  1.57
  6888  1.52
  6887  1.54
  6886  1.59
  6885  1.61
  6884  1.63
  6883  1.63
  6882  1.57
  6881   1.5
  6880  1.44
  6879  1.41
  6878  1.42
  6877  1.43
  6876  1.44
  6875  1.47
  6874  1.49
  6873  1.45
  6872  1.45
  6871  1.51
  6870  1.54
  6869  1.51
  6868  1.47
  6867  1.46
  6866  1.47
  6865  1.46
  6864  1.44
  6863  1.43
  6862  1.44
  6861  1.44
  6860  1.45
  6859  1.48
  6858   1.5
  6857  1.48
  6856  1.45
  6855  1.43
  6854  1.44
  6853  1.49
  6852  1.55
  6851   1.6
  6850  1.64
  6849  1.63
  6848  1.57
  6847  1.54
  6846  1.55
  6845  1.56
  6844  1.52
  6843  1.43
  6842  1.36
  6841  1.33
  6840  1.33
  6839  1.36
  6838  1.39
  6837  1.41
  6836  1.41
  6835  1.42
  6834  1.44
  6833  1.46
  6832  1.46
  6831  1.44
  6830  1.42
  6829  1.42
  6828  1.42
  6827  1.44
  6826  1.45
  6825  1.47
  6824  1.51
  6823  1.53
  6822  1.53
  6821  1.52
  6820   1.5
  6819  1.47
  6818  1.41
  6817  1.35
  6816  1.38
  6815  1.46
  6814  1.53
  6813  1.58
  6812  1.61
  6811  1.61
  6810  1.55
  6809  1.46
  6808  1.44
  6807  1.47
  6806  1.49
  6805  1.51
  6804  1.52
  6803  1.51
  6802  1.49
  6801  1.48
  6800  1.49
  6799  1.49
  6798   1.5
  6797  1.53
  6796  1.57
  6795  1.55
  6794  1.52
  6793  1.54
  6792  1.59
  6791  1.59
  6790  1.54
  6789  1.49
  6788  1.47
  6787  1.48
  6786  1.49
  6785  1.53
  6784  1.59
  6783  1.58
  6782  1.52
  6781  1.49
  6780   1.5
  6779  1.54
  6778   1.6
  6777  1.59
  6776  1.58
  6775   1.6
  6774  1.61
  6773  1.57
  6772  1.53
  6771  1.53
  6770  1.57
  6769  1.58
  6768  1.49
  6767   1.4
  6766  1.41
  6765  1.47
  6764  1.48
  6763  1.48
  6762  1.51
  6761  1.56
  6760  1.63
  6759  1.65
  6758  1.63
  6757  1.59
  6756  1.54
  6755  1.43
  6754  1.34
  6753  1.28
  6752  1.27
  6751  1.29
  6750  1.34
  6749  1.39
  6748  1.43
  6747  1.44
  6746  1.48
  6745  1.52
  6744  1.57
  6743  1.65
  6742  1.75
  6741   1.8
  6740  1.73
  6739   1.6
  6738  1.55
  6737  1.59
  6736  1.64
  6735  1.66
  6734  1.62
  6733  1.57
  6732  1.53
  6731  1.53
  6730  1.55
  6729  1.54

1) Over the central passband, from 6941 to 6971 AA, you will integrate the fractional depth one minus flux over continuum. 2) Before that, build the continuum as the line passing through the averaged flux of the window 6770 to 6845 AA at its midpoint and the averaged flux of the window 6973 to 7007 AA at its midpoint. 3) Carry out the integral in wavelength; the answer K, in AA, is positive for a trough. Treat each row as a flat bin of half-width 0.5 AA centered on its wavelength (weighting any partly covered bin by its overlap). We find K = 0.9 AA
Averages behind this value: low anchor 1.49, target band 1.48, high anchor 1.53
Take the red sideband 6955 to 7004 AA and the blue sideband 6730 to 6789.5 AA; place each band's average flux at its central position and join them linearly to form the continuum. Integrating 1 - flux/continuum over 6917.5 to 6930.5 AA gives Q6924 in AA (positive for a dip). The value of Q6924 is 0.4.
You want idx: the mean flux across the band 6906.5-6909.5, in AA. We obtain 1.6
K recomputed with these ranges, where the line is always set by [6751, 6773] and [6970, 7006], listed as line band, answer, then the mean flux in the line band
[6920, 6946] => 1.0 AA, 1.47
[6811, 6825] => 0.1 AA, 1.49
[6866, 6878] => 0.3 AA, 1.47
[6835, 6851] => 0.4 AA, 1.47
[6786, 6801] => -0.3 AA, 1.52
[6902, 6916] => -0.3 AA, 1.56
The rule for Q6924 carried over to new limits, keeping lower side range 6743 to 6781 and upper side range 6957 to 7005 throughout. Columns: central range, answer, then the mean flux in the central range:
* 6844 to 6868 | 0.2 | 1.5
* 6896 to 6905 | 0.3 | 1.47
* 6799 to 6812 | 0.0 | 1.51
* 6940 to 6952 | 0.9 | 1.41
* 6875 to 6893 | -0.1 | 1.52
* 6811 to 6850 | 1.1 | 1.47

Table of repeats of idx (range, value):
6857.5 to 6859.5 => 1.49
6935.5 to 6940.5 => 1.48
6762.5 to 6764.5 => 1.48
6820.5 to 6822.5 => 1.52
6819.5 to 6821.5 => 1.51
